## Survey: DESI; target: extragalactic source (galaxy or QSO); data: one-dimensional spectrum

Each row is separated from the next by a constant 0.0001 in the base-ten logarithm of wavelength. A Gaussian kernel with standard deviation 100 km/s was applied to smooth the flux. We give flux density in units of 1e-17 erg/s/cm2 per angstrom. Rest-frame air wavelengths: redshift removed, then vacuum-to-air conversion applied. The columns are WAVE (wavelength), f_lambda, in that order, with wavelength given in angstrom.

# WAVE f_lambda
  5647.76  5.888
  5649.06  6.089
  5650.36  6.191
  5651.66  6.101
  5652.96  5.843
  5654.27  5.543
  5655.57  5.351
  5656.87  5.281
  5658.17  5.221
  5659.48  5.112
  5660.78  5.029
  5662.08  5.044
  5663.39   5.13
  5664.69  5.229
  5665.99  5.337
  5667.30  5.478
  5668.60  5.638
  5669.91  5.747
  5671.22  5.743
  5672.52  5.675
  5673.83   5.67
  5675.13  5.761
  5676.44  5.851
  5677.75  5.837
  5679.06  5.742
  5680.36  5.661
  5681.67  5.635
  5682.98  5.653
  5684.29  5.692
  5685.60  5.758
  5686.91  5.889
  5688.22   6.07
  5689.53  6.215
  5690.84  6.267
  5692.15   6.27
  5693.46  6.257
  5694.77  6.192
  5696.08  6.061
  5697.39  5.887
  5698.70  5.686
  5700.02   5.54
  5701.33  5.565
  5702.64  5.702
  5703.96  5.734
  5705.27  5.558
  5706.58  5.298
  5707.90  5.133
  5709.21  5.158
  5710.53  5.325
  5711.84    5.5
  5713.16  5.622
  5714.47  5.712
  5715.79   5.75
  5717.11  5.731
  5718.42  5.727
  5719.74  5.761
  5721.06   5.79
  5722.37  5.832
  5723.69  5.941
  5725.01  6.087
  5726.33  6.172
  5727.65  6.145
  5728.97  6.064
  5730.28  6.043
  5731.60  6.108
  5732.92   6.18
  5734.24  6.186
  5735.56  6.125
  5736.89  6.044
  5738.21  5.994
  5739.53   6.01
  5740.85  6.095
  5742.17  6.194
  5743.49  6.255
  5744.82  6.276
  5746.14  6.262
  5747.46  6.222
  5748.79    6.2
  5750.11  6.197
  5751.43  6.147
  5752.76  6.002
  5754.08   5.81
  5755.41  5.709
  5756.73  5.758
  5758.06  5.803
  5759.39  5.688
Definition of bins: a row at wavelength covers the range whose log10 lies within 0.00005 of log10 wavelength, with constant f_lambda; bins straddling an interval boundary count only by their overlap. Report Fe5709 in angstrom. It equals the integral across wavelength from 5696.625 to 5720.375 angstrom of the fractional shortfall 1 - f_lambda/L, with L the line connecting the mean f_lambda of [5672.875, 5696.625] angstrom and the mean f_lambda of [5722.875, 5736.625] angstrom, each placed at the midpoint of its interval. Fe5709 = 1.70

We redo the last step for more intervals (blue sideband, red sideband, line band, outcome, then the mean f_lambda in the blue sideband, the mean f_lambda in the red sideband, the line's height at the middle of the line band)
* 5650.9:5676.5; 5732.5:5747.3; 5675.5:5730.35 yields 0.3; 5.48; 6.15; 5.83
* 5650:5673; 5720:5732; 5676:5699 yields -1.0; 5.47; 6.01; 5.69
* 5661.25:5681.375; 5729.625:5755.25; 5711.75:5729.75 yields 0.3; 5.57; 6.12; 5.95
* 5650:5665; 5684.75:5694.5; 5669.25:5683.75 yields 0.2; 5.41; 6.1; 5.82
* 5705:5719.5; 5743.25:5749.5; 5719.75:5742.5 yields -0.5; 5.51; 6.24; 5.91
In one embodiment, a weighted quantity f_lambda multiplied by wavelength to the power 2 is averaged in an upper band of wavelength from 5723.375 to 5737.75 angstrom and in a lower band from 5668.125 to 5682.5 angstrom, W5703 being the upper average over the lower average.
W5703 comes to 1.09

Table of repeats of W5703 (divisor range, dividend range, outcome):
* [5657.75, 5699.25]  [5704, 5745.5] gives 1.04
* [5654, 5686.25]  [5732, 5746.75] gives 1.14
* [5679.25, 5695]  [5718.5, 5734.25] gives 1.02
